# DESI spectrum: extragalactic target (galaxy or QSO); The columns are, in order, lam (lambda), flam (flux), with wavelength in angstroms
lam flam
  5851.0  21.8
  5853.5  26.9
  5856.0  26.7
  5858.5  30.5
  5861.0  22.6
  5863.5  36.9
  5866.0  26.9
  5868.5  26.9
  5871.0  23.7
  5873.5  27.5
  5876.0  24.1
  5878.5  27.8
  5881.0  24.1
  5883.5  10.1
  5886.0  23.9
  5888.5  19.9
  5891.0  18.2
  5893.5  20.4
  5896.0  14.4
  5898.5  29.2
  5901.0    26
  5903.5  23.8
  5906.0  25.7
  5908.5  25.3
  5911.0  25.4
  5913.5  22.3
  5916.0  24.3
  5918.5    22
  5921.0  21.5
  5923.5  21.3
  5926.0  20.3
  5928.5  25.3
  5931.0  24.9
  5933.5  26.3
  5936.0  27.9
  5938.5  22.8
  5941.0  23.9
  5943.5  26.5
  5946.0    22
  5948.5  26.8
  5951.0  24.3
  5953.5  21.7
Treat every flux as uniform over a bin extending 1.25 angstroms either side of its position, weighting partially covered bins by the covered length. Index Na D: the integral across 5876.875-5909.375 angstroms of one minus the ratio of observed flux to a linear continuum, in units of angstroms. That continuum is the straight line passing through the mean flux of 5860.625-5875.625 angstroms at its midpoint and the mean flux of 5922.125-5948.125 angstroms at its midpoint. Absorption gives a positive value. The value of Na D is 5.0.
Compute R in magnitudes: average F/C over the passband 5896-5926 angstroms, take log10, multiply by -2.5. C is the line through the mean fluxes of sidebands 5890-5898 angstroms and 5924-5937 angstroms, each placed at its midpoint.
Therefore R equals -0.11 mag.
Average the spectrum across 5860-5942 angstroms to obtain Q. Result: 23.8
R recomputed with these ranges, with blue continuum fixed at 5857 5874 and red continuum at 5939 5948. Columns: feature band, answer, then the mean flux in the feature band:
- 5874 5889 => 0.23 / 22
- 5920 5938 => 0.04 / 23.9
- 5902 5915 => 0.06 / 24.5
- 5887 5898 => 0.36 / 19.1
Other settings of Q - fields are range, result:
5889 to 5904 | 21.8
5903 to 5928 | 23.2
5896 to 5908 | 24.9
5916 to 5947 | 23.8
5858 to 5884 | 25.9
